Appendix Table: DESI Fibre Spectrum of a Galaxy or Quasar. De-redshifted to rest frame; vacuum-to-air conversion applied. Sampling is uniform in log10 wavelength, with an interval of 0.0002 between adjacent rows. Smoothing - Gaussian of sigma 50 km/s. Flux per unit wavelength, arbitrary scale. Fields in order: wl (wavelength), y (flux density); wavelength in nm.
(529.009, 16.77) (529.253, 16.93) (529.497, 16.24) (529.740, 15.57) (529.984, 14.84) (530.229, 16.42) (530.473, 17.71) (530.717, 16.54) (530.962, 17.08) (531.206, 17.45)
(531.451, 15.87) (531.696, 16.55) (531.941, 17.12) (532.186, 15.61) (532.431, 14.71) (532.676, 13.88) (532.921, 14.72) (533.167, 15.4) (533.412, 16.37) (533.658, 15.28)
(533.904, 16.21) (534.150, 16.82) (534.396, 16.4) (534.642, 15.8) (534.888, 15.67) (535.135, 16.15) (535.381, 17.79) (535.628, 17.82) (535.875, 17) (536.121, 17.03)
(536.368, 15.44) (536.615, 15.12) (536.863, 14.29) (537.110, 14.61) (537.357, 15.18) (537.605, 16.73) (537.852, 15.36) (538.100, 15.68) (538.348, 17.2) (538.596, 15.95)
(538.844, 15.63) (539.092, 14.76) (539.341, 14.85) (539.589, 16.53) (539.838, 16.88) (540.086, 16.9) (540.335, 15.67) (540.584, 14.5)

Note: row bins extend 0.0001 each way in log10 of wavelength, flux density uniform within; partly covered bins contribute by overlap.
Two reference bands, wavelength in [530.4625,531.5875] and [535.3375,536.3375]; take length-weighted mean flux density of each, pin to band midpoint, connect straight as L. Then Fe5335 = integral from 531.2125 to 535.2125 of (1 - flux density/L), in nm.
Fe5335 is 0.277 nm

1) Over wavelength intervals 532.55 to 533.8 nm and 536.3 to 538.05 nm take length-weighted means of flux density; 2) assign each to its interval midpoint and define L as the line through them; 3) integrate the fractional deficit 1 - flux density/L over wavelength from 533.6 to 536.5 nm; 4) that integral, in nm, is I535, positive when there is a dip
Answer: -0.24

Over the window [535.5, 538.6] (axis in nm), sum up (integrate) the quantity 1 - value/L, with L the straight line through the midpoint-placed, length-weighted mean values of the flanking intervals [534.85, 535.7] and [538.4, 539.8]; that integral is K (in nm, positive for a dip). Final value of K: 0.074 nm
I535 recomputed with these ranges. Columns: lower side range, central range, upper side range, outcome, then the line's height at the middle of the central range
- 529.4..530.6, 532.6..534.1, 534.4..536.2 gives 0.099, 16.5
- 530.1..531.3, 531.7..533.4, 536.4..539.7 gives 0.126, 16.6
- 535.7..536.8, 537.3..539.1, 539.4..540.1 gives 0.052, 16.4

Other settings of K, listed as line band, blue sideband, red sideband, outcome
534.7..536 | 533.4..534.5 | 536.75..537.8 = -0.086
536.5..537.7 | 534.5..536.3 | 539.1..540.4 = 0.095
